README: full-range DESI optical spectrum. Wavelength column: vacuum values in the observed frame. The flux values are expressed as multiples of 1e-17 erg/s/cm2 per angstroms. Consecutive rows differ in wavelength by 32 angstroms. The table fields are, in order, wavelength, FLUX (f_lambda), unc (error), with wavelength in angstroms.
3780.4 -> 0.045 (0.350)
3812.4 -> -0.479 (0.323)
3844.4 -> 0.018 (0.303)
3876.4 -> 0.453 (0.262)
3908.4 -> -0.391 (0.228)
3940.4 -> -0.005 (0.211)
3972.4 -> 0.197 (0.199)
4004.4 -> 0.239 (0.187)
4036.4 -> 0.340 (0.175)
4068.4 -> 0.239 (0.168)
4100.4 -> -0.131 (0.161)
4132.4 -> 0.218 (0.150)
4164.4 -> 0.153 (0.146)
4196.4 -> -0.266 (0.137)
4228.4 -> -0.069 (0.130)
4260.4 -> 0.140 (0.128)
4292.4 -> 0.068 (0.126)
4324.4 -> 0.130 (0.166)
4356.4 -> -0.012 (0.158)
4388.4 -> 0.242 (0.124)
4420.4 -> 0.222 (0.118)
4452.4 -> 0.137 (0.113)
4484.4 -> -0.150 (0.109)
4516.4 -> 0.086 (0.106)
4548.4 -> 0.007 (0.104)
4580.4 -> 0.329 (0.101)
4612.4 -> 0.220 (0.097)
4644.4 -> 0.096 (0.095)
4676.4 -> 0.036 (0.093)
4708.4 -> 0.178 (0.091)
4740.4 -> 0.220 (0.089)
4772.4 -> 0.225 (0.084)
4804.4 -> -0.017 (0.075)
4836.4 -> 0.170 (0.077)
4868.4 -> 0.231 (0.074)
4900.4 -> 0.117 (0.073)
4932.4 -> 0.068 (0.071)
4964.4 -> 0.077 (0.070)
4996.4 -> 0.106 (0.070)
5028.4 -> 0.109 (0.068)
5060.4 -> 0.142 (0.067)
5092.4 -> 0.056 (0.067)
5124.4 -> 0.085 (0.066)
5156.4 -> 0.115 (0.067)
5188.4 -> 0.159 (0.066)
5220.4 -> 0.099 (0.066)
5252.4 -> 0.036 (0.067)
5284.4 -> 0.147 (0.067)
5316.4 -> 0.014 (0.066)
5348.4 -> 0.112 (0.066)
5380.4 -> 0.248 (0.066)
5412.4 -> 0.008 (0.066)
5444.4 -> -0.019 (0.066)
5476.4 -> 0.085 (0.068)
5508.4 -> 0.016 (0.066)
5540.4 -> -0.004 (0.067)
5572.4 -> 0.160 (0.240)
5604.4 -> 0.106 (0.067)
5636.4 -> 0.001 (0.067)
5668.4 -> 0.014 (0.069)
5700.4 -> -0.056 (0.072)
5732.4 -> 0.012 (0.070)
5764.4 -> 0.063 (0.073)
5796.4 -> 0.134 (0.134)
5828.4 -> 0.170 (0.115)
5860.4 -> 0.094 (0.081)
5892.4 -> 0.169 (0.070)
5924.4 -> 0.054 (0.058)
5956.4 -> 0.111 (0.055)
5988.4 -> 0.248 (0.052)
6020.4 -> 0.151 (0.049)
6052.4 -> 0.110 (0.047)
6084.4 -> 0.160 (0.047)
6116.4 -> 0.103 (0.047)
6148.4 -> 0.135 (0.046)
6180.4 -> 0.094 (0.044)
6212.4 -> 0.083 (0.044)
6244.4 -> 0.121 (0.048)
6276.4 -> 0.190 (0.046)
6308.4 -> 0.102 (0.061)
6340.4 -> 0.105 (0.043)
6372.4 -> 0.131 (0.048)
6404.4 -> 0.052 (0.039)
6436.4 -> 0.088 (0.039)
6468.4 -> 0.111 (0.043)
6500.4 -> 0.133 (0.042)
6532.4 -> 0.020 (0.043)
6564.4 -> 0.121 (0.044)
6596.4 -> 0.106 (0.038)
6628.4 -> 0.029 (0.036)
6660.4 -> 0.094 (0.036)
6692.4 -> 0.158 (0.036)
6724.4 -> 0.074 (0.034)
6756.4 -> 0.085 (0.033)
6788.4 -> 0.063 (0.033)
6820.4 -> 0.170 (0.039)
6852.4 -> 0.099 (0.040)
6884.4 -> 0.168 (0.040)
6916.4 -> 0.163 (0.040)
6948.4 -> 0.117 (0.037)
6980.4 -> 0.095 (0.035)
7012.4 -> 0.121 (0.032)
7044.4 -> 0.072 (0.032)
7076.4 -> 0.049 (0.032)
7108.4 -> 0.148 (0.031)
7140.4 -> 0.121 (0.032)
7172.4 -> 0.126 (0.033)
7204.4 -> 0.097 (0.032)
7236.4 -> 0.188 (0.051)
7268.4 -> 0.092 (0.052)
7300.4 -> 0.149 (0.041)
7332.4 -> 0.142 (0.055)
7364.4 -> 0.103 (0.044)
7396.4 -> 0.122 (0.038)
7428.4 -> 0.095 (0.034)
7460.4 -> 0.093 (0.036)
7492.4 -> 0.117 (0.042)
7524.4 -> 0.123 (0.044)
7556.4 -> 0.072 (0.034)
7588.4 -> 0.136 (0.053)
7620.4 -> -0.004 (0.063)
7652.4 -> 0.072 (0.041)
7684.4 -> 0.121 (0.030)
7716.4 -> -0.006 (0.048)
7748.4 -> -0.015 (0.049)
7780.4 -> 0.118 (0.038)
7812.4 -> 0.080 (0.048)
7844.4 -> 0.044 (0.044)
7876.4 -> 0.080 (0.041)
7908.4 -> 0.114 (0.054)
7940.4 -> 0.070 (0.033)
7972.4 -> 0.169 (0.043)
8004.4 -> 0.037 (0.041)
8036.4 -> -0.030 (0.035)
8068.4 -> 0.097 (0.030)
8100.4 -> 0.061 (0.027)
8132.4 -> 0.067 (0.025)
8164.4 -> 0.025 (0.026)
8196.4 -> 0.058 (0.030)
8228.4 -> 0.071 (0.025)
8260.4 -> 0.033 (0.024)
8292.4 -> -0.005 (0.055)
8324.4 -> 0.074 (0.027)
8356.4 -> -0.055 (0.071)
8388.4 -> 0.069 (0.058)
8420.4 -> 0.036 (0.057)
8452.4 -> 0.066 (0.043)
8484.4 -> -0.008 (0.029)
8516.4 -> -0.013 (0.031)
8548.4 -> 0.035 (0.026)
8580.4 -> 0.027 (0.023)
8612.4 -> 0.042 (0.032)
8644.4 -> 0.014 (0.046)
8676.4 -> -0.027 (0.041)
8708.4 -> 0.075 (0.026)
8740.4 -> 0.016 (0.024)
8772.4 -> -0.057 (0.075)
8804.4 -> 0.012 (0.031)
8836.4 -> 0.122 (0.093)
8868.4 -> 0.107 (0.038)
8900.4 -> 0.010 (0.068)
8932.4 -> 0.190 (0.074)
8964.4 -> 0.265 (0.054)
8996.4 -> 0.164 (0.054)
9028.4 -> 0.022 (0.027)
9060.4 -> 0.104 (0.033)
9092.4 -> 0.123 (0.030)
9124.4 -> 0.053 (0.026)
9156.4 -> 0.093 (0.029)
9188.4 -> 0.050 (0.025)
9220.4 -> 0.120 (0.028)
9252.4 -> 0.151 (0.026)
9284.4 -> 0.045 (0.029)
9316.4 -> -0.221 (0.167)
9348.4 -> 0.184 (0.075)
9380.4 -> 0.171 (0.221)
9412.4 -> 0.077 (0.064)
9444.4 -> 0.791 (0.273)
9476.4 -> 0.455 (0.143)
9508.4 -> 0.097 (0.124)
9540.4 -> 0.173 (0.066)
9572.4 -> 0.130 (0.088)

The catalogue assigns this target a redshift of 1.41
